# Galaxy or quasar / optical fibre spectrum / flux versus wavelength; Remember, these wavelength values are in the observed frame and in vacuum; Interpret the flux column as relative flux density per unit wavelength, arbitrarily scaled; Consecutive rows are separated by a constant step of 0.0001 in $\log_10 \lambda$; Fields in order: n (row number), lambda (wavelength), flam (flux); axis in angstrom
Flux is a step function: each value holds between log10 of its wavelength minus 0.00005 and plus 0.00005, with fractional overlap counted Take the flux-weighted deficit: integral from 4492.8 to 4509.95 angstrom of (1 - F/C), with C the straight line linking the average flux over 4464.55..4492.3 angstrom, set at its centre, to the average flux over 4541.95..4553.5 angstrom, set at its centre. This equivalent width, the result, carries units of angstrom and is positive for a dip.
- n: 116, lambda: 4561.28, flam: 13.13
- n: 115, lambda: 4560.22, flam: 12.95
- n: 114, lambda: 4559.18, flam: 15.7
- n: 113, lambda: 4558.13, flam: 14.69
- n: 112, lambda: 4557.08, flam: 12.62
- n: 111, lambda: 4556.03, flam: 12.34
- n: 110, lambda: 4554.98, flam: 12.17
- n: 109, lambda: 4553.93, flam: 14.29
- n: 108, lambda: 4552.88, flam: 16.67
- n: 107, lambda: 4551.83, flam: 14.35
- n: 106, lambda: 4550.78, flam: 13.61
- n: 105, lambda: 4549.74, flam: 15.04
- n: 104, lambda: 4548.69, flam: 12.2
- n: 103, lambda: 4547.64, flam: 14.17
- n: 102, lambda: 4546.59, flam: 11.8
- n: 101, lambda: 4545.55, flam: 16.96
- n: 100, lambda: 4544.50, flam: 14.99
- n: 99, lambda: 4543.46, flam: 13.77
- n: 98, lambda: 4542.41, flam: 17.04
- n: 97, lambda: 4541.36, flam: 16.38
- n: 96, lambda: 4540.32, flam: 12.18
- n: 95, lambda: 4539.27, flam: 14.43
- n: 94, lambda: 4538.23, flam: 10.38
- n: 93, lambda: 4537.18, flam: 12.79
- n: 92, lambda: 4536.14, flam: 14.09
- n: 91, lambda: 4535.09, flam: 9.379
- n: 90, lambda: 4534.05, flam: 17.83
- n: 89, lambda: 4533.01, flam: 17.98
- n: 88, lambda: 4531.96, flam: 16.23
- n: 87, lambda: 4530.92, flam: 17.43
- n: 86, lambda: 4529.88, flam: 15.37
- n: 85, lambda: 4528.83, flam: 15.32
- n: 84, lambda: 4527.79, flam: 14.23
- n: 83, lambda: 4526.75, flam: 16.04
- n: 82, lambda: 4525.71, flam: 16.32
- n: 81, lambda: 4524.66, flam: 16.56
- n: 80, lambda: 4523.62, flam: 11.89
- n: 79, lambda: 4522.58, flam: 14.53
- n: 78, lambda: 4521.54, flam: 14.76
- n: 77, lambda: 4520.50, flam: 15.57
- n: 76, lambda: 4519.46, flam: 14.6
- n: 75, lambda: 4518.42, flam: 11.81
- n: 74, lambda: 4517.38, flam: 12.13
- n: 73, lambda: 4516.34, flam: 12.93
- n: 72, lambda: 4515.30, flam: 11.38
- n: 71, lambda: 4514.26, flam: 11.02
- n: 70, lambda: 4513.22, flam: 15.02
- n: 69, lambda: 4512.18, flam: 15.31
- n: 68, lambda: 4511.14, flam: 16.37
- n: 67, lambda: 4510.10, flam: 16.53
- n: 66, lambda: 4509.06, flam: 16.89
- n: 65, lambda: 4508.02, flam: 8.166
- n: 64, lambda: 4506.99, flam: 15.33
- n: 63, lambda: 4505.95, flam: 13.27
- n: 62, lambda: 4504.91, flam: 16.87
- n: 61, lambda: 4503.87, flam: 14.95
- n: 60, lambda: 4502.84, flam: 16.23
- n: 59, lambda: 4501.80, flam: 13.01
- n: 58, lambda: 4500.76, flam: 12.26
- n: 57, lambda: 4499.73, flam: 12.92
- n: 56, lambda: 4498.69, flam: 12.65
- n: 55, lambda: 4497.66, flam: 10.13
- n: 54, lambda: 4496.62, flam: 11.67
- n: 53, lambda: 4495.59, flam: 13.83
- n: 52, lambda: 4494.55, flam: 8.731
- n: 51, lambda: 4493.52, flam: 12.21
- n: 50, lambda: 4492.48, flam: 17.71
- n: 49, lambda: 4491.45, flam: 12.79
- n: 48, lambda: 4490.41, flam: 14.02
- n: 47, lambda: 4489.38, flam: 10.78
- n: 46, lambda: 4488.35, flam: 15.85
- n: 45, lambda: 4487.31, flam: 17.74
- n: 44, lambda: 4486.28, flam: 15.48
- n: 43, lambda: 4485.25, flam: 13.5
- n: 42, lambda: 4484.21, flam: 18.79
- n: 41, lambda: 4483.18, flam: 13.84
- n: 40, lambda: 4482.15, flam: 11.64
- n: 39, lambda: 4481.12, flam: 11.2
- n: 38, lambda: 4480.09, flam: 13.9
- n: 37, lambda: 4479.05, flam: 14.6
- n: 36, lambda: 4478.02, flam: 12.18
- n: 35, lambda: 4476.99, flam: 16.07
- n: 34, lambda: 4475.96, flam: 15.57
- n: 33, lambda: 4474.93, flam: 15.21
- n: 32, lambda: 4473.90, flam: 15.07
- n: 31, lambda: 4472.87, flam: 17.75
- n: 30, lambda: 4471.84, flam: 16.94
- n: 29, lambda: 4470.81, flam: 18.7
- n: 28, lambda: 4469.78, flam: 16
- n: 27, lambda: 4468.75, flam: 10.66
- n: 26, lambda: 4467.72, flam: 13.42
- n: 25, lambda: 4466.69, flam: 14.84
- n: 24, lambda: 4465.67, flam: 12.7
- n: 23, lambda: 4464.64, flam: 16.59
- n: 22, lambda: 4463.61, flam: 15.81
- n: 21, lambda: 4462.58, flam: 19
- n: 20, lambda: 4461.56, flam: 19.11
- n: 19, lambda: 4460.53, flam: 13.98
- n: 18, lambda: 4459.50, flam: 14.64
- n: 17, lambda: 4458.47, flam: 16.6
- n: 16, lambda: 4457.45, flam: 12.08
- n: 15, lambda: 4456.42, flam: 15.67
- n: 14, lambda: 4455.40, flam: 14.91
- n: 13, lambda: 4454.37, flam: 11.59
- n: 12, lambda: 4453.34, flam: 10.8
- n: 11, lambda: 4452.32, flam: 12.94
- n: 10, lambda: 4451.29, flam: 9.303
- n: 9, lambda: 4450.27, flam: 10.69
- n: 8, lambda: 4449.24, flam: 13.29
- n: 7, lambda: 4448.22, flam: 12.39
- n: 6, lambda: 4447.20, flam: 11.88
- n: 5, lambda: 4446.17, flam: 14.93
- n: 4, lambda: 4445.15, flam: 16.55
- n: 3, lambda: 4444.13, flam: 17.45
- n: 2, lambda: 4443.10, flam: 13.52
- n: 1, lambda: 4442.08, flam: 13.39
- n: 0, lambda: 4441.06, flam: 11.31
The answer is 1.7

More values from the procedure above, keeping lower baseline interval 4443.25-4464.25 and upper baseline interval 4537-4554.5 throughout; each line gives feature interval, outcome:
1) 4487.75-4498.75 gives 1.1 angstrom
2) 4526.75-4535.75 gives -0.8 angstrom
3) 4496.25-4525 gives 0.9 angstrom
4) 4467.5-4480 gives -0.9 angstrom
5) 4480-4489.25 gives -0.2 angstrom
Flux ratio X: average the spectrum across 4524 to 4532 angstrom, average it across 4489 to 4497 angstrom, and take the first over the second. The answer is 1.24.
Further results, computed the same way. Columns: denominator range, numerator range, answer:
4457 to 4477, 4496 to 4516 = 0.88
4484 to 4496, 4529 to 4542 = 1.03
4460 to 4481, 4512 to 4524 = 0.87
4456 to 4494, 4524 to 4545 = 1.00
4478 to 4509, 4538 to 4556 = 1.04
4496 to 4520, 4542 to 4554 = 1.07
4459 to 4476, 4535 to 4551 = 0.88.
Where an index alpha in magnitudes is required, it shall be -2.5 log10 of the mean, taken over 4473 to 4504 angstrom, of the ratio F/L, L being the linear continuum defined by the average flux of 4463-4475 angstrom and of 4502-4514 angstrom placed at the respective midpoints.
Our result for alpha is 0.09 mag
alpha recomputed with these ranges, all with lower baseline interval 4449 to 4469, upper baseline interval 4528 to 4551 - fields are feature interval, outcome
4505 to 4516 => 0.02 mag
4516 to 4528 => 0.01 mag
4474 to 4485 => -0.01 mag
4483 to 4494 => -0.05 mag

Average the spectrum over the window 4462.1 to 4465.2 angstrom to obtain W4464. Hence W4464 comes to 17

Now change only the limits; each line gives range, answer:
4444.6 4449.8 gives 13.8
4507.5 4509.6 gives 12.6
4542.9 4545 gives 14.4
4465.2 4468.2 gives 13.7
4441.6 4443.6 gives 13.5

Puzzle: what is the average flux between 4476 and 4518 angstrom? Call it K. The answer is 13.8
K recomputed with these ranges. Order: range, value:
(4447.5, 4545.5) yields 14.2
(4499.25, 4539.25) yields 14.3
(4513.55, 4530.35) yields 14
